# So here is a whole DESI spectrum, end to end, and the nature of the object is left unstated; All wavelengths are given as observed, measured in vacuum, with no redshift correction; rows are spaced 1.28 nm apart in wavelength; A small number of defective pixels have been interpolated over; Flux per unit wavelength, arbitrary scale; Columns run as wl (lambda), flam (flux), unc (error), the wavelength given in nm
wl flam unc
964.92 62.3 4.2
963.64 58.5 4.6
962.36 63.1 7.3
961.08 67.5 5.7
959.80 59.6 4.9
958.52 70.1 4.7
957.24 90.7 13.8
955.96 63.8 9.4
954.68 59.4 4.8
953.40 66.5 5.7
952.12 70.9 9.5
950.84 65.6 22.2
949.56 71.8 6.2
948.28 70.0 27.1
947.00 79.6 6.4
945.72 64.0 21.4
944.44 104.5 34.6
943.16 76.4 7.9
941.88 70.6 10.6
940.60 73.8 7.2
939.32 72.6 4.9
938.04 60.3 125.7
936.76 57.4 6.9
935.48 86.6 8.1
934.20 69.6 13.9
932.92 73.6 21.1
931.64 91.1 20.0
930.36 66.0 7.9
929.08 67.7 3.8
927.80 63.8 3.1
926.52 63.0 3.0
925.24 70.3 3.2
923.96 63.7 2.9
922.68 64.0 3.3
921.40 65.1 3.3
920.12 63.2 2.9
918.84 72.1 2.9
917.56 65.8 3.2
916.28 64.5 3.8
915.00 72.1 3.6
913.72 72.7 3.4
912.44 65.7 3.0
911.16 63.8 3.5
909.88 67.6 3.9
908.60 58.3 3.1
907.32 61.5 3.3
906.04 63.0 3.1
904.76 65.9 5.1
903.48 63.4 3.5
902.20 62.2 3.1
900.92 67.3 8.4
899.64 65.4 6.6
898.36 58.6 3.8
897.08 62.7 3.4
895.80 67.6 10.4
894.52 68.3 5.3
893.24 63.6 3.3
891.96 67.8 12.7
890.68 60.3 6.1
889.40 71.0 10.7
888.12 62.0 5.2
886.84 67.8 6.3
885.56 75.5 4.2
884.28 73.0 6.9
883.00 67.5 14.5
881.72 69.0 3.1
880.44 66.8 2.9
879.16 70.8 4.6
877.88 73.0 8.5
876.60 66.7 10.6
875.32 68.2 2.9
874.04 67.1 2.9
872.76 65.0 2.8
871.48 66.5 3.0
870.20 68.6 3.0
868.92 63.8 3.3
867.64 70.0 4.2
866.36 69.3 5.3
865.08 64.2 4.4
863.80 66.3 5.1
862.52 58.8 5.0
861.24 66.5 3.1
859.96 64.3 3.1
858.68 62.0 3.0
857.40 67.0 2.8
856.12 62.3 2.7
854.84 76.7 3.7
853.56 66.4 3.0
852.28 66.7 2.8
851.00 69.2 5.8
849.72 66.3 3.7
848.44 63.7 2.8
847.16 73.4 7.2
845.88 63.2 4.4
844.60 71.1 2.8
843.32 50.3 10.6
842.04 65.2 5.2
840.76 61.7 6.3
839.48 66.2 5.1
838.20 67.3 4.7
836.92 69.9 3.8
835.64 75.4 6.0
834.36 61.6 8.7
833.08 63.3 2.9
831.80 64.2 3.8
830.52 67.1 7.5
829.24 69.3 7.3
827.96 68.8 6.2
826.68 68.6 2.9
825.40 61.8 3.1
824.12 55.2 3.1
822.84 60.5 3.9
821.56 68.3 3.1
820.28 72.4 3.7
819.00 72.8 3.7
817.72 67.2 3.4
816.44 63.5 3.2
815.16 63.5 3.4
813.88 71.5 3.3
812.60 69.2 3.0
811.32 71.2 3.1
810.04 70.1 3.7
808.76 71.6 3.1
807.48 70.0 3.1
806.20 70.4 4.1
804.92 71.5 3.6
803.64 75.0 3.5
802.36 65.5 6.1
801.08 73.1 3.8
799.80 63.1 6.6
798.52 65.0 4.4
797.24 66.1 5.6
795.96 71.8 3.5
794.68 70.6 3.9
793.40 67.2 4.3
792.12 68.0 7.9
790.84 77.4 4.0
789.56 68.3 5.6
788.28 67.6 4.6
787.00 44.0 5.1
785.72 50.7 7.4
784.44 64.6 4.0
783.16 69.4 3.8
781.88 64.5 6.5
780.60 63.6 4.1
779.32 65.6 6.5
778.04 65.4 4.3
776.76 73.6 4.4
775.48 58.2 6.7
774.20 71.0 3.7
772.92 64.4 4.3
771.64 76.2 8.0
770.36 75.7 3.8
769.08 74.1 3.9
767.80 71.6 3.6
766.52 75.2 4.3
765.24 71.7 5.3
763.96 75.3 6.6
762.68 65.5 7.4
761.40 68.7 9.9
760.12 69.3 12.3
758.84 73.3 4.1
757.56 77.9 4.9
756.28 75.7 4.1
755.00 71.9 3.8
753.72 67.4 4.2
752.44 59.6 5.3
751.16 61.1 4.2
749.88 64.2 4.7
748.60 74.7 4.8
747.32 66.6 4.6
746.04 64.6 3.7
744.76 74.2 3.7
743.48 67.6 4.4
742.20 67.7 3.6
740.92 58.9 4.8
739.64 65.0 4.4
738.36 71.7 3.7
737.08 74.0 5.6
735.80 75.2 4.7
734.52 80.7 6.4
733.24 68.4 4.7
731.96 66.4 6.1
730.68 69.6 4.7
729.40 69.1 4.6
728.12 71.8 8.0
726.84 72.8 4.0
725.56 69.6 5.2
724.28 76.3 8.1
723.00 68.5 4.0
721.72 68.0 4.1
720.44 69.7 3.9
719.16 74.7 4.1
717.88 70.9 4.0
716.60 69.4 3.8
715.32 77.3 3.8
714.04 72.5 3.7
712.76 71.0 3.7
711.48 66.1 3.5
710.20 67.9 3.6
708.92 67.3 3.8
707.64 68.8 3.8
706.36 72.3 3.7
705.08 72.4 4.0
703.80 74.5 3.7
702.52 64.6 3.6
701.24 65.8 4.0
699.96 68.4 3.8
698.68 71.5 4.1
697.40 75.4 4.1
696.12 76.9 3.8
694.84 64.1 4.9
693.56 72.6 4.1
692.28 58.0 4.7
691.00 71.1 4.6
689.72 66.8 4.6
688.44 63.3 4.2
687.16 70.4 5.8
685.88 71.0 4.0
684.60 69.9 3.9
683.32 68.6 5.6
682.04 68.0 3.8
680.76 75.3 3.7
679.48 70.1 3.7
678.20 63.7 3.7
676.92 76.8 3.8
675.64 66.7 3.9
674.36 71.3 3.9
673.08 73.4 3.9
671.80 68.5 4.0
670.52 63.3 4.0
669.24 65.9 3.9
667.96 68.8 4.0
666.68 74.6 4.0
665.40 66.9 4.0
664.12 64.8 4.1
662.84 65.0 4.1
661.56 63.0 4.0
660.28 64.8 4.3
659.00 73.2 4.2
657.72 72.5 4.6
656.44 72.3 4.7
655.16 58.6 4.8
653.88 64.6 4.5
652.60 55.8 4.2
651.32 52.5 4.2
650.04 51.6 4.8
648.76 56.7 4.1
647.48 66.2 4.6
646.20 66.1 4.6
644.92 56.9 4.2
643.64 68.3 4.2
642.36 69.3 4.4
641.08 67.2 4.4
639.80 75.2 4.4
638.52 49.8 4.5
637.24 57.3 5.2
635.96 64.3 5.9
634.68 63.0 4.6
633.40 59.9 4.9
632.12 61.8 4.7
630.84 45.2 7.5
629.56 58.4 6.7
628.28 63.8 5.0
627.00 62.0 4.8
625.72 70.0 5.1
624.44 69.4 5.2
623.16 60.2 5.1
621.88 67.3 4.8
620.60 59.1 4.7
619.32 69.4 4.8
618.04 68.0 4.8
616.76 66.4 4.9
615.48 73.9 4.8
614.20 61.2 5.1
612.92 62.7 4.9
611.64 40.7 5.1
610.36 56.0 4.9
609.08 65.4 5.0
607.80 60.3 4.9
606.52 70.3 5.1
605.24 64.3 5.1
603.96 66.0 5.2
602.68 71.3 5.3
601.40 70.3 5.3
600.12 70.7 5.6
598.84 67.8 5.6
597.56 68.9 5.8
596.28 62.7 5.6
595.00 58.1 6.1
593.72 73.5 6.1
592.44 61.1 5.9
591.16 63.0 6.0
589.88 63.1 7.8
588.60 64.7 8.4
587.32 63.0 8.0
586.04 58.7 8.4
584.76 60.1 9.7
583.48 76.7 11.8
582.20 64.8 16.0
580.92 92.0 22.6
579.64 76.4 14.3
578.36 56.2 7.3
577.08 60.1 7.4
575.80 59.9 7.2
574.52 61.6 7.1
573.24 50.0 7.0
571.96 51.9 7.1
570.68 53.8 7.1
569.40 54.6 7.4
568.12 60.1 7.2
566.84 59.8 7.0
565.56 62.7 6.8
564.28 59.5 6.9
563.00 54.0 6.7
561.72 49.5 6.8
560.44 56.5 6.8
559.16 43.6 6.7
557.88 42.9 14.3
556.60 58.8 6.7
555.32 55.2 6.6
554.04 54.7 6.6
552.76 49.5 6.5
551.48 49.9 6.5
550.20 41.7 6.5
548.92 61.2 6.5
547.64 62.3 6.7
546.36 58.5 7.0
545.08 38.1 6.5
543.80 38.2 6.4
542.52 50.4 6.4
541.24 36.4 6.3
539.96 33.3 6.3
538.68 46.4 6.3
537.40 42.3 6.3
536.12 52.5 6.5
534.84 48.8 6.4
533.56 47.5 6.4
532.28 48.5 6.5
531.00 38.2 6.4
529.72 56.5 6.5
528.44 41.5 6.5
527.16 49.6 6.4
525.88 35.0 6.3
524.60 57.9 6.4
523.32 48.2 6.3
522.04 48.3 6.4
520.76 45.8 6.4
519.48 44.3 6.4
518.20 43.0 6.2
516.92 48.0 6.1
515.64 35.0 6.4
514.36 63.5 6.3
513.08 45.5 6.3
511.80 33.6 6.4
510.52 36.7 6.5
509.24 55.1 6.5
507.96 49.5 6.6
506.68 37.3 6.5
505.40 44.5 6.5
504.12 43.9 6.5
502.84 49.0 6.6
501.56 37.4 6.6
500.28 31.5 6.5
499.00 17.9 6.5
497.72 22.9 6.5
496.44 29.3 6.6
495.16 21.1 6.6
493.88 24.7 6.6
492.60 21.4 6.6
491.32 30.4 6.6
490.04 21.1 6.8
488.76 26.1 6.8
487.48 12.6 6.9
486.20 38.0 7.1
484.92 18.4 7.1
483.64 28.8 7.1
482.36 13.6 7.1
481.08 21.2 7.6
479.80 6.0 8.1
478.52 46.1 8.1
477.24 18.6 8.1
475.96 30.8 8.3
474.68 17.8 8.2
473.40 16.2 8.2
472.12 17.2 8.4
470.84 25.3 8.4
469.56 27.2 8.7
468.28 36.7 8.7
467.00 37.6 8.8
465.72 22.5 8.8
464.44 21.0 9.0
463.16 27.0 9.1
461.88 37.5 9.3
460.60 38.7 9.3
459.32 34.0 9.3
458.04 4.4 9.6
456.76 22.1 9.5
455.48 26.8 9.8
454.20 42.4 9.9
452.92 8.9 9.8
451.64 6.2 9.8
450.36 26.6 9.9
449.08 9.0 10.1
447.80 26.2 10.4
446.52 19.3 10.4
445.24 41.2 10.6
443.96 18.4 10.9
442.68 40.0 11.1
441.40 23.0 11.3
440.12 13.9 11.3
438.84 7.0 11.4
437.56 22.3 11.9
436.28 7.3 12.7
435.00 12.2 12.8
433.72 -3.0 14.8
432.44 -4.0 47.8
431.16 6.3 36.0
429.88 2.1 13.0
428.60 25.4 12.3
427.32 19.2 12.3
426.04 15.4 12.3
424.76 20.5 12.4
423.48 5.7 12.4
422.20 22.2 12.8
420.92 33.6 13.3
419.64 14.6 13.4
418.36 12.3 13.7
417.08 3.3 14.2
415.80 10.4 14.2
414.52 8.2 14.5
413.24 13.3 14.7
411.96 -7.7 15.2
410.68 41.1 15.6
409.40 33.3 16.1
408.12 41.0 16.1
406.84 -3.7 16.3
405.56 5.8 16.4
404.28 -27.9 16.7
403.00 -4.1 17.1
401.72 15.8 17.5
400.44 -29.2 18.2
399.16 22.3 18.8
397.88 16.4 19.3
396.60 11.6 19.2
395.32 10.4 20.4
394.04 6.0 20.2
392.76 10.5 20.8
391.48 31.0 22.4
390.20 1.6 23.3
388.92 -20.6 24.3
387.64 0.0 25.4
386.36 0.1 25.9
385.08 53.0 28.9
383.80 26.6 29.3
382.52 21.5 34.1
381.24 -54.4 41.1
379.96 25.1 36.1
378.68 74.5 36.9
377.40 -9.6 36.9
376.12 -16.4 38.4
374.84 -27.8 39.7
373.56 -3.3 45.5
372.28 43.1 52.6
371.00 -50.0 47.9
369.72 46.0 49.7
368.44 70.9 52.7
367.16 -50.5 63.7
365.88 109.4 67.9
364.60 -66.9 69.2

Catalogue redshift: 0.256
